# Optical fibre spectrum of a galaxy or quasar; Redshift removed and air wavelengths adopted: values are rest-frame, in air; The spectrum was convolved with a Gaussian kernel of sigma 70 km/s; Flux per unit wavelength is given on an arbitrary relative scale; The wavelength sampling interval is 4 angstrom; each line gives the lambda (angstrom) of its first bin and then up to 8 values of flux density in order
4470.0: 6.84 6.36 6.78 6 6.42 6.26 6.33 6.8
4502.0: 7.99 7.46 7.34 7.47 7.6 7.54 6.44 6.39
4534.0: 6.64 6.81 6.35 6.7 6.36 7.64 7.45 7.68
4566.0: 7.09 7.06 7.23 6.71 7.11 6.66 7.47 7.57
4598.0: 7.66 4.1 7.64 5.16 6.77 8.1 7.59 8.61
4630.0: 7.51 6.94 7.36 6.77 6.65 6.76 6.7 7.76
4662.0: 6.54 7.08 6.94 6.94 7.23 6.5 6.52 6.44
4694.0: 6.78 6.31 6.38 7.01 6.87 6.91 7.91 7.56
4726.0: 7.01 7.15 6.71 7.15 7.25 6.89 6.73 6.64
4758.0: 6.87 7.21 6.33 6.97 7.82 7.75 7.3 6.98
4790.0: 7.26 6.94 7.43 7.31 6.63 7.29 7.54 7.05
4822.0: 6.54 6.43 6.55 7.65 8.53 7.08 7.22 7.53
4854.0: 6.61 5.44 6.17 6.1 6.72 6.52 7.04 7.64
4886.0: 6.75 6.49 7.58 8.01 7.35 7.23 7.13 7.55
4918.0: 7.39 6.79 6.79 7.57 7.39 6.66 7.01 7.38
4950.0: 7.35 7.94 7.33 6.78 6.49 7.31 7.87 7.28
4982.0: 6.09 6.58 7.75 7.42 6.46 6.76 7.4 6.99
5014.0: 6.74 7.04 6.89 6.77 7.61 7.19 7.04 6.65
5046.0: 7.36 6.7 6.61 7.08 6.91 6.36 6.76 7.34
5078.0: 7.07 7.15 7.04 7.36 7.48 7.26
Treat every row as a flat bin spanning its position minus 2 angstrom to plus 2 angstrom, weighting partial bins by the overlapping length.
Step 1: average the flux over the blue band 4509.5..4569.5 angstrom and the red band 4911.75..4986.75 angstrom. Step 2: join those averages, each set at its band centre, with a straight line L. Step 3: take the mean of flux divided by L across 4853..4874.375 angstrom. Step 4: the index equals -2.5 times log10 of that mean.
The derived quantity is 0.15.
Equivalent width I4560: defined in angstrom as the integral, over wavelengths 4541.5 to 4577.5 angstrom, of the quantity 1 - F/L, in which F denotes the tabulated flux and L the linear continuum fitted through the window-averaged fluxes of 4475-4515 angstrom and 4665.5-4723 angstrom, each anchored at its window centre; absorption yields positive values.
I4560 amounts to -1.1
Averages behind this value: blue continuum 6.86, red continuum 6.88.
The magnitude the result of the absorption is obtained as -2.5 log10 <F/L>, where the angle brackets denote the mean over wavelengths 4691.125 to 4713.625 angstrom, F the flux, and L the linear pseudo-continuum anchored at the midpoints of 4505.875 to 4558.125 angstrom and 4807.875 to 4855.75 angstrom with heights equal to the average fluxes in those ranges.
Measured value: 0.06 mag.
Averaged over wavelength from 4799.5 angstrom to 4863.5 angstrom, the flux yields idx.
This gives 6.98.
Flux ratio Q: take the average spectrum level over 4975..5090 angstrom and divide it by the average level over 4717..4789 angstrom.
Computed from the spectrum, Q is 0.98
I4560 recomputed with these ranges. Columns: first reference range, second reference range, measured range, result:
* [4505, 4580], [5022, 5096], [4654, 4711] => 1.9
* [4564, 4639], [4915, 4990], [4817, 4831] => 1.0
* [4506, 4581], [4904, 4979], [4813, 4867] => 2.1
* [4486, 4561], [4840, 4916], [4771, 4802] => -1.7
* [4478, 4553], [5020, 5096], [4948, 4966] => -0.7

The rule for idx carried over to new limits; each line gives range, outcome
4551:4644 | 7.12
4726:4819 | 7.09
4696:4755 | 6.97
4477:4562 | 6.91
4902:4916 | 7.31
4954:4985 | 7.07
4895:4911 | 7.46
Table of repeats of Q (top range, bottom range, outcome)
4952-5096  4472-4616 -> 1.03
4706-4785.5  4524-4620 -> 1.03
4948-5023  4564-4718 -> 1.02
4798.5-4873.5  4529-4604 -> 1.00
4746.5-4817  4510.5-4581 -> 1.01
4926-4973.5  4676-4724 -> 1.05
